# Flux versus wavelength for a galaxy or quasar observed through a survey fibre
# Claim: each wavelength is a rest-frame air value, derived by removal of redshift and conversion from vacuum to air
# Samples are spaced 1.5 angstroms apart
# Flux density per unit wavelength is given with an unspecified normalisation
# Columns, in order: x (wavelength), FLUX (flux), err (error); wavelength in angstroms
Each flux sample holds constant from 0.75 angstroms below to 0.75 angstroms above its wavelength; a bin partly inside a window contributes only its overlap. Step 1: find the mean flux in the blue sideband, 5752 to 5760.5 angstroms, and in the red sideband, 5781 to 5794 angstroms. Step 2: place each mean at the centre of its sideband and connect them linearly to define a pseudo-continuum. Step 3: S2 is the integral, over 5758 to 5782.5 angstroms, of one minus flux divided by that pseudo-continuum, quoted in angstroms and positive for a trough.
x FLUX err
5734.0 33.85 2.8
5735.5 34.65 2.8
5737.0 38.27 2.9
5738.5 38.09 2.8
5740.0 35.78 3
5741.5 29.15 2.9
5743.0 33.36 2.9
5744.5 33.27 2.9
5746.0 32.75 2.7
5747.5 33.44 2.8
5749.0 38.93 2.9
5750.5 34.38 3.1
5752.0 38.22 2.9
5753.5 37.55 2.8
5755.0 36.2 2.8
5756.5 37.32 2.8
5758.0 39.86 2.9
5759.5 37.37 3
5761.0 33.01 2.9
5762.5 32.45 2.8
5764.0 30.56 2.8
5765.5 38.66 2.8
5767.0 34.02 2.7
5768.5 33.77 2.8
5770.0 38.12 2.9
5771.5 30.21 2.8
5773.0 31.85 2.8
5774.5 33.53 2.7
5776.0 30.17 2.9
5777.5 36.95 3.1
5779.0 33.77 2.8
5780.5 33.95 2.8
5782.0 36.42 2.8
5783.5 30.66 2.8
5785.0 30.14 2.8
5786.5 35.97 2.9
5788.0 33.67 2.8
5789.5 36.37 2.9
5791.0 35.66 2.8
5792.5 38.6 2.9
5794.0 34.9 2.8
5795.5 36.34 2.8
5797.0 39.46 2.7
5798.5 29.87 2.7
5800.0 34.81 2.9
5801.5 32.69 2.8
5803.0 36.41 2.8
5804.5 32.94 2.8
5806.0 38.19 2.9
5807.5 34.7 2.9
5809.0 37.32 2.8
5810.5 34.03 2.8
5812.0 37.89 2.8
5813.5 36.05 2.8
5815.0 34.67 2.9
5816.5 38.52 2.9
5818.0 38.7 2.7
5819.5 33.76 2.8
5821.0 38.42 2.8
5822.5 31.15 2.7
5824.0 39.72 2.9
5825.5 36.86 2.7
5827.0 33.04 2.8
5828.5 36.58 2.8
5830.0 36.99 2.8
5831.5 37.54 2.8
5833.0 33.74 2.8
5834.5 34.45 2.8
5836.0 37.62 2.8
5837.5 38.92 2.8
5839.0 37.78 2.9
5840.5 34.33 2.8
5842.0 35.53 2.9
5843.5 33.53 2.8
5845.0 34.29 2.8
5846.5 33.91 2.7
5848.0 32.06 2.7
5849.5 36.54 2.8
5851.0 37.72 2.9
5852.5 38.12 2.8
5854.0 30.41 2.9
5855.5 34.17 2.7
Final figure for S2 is 1.40 angstroms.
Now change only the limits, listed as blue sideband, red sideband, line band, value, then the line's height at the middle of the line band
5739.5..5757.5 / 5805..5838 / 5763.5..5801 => 1.3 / 35.6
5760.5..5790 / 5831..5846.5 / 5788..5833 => -1.4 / 34.8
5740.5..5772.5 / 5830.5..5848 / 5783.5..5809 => 0.1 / 35.2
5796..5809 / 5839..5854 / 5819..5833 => -0.4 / 35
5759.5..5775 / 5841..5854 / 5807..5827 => -1.0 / 34.5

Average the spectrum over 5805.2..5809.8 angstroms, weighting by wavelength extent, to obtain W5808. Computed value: 36.7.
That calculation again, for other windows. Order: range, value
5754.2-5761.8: 36.7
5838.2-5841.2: 36.1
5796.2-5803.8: 34.6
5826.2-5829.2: 34.8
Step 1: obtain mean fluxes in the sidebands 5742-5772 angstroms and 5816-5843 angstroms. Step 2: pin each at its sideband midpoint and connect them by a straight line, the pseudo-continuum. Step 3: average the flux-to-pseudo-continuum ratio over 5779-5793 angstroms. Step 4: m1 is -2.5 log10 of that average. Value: 0.03 mag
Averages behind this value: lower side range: 35.2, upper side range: 36.3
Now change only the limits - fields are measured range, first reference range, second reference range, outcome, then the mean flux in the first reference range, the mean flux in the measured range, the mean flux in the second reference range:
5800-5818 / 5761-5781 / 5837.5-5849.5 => -0.05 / 33.7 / 35.8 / 34.9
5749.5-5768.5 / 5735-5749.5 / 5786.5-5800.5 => -0.02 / 34.7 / 35.8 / 35.6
